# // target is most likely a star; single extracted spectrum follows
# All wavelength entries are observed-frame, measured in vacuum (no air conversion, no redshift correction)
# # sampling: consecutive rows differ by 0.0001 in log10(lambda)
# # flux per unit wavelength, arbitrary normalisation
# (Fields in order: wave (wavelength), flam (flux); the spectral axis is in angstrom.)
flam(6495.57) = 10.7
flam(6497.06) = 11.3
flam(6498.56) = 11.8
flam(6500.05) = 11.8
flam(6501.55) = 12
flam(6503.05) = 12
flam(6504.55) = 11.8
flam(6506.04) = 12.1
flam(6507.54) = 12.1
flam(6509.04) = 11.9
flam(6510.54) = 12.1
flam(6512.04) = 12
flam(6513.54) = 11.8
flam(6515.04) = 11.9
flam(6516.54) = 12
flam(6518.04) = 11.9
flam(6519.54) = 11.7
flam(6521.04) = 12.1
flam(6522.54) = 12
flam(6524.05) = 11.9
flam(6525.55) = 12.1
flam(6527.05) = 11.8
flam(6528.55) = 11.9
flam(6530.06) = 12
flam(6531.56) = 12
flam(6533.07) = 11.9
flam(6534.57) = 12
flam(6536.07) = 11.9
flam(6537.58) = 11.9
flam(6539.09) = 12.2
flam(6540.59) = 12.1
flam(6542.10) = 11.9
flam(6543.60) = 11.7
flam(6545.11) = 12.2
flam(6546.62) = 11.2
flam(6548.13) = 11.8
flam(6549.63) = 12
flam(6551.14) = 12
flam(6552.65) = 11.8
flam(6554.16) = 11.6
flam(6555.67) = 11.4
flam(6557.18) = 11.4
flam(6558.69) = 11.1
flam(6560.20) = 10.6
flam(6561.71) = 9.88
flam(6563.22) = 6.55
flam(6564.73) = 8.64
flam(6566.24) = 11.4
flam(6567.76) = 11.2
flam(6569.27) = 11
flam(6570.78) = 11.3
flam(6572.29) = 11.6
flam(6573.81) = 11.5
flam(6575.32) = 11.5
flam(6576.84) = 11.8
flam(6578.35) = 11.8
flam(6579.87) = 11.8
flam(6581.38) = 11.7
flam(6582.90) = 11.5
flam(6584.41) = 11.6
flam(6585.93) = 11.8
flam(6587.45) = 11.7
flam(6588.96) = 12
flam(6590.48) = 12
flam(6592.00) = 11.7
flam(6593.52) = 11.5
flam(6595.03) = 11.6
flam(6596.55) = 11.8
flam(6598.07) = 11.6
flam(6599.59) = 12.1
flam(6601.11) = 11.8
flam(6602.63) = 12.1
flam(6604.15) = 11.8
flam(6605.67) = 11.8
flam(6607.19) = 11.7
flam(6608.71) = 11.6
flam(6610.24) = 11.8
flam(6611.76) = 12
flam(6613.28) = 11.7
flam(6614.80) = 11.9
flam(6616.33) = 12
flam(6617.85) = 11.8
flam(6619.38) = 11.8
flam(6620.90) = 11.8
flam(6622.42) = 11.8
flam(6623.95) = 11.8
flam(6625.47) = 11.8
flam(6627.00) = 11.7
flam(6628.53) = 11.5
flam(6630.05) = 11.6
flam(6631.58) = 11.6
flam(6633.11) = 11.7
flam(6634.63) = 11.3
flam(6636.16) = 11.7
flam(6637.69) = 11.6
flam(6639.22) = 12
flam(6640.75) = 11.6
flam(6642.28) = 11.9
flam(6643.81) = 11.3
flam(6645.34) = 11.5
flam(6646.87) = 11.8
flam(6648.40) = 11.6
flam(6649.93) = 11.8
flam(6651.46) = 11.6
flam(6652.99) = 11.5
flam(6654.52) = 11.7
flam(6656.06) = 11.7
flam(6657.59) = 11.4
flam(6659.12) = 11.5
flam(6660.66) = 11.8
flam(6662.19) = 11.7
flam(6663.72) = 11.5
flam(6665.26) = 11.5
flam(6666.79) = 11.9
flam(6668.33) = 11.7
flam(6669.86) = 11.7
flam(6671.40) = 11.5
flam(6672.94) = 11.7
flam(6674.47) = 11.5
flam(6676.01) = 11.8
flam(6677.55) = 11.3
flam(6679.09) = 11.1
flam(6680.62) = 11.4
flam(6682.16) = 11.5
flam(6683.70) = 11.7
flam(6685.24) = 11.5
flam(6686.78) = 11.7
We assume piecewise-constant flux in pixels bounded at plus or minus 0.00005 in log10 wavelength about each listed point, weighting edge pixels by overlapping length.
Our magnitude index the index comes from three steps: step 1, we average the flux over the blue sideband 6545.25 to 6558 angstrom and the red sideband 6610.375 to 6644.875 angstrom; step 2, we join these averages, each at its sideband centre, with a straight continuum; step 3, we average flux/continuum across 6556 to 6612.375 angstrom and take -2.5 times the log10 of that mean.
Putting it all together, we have 0.032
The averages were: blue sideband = 11.7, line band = 11.4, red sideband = 11.7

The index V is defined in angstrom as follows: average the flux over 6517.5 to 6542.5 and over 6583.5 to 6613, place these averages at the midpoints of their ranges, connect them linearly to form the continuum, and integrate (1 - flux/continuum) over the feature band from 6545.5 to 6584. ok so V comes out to 2.4 angstrom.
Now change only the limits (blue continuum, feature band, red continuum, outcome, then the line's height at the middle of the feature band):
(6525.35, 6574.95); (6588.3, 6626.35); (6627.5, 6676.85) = -1.0 angstrom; 11.5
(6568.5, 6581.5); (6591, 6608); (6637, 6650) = -0.3 angstrom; 11.6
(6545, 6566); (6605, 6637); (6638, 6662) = -0.9 angstrom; 11.4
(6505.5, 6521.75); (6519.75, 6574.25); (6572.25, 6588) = 1.7 angstrom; 11.8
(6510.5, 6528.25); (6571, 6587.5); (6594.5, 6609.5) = 0.2 angstrom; 11.8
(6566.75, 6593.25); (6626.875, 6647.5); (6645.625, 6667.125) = 0.0 angstrom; 11.6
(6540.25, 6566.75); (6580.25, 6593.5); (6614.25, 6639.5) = -0.4 angstrom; 11.4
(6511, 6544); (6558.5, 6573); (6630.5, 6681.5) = 1.9 angstrom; 11.8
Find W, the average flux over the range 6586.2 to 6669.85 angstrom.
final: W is 11.7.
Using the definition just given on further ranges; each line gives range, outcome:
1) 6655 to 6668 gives 11.6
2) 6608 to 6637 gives 11.7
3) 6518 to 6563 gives 11.7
